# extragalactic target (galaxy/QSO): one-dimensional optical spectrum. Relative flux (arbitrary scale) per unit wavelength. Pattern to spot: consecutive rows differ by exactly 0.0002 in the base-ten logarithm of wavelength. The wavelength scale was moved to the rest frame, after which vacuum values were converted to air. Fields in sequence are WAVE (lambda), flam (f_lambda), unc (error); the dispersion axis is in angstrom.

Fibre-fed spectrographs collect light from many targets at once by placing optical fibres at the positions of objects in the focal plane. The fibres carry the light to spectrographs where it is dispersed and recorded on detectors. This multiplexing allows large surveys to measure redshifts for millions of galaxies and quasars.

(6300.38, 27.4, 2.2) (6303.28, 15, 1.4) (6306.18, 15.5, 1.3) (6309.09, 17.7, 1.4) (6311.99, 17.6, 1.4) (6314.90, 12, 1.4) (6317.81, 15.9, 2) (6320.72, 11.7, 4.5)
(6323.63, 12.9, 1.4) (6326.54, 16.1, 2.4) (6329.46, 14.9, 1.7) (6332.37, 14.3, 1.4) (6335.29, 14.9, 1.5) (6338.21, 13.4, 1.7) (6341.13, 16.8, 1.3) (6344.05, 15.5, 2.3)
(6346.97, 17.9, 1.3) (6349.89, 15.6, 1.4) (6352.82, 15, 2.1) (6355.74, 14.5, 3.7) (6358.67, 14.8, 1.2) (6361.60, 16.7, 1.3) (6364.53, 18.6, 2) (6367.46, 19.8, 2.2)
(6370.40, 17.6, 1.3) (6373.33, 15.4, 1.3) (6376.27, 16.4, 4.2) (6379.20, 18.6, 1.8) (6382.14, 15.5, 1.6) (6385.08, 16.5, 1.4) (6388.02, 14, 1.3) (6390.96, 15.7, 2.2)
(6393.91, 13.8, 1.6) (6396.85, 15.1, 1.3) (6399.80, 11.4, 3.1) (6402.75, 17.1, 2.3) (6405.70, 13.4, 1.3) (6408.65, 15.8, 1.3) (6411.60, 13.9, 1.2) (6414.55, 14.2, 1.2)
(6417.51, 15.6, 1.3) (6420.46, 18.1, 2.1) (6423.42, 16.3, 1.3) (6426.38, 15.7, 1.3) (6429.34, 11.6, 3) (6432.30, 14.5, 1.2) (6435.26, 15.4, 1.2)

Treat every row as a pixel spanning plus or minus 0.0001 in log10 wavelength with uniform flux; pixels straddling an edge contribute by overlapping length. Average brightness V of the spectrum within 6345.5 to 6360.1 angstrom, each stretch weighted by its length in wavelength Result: 15.6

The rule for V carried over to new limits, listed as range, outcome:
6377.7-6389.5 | 16.2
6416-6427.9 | 16.4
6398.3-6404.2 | 14.2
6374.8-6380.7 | 17.5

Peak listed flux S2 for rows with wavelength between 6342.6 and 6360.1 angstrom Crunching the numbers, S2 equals 17.9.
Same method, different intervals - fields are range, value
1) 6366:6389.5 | 19.8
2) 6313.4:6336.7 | 16.1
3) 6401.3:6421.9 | 18.1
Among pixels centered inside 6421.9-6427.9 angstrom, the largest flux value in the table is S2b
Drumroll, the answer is 16.3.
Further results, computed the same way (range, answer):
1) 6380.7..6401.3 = 16.5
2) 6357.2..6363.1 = 16.7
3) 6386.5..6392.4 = 15.7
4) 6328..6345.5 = 16.8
